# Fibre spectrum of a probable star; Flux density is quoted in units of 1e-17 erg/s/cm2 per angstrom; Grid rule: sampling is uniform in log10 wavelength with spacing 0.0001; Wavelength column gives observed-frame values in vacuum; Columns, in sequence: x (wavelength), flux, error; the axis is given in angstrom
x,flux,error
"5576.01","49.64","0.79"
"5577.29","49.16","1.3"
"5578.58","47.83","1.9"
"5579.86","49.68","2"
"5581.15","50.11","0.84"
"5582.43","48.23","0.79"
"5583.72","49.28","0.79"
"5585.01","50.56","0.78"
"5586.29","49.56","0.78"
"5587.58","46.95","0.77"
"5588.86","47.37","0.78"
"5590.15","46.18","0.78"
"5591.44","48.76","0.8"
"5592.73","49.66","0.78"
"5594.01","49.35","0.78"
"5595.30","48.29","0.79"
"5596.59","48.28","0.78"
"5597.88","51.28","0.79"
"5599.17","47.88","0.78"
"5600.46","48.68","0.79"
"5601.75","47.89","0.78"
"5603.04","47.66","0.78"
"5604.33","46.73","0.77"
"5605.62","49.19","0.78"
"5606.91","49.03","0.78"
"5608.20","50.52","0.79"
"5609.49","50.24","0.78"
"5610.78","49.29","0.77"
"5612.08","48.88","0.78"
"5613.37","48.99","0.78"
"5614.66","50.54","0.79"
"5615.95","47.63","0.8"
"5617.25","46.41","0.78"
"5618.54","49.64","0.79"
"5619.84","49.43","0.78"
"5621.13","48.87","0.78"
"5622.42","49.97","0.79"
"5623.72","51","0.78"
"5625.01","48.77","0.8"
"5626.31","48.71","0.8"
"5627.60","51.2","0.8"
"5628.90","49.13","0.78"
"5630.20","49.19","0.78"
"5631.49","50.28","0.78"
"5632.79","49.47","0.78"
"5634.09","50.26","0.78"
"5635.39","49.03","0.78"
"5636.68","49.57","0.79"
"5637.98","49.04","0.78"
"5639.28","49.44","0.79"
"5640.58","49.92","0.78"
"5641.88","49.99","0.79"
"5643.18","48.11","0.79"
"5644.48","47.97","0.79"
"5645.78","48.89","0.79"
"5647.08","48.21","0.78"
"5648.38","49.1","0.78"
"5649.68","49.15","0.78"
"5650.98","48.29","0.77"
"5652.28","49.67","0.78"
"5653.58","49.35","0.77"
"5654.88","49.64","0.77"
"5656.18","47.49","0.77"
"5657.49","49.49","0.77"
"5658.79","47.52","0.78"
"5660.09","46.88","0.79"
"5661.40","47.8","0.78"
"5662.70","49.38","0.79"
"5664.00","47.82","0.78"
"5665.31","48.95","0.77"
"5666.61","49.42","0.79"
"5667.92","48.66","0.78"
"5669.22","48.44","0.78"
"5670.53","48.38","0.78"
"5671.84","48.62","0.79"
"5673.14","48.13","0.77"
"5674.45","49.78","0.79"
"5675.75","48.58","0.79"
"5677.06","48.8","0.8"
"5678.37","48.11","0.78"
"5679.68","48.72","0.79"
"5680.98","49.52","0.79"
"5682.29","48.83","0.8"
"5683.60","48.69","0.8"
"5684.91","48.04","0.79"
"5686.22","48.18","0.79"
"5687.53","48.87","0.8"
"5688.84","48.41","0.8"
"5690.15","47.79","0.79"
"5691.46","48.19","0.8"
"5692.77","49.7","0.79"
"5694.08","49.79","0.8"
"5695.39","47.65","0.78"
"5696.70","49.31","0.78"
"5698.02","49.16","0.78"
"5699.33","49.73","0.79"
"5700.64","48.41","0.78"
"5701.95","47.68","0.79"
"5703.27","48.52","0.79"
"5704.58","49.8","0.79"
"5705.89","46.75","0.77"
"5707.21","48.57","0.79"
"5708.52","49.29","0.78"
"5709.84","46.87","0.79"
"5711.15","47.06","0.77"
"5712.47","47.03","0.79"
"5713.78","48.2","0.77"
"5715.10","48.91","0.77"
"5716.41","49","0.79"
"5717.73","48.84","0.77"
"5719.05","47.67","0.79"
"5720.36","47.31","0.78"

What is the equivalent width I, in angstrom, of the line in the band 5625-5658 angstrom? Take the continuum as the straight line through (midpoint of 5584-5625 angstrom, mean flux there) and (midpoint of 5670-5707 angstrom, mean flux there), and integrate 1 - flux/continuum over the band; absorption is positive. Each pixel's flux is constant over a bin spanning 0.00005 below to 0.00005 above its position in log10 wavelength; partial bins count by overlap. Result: -0.3 angstrom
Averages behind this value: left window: 48.9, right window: 48.6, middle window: 49.2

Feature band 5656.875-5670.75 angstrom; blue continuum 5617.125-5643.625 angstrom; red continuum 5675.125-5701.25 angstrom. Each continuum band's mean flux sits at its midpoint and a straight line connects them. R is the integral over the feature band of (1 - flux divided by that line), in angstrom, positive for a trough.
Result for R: 0.17 angstrom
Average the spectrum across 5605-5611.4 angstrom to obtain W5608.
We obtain 49.7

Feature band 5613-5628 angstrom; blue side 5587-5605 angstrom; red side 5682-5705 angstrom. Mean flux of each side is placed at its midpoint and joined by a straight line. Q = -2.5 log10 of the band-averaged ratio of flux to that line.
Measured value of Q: -0.02 mag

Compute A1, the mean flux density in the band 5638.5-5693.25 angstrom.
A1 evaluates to 48.7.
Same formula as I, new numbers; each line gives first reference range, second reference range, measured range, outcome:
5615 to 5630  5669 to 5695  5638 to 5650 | 0.0 angstrom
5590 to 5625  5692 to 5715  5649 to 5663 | 0.0 angstrom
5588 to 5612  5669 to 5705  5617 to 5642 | -0.4 angstrom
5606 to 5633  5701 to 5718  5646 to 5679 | 0.1 angstrom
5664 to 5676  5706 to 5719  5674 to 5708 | -0.2 angstrom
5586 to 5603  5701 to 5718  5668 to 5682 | -0.1 angstrom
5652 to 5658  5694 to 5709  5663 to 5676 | 0.1 angstrom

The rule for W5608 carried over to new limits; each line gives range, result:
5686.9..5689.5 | 48.6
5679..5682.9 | 49.1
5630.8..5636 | 49.7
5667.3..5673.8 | 48.4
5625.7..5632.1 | 49.7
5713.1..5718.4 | 48.7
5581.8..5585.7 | 49.3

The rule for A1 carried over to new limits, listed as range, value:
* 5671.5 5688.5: 48.7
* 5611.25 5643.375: 49.3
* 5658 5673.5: 48.4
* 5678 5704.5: 48.7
